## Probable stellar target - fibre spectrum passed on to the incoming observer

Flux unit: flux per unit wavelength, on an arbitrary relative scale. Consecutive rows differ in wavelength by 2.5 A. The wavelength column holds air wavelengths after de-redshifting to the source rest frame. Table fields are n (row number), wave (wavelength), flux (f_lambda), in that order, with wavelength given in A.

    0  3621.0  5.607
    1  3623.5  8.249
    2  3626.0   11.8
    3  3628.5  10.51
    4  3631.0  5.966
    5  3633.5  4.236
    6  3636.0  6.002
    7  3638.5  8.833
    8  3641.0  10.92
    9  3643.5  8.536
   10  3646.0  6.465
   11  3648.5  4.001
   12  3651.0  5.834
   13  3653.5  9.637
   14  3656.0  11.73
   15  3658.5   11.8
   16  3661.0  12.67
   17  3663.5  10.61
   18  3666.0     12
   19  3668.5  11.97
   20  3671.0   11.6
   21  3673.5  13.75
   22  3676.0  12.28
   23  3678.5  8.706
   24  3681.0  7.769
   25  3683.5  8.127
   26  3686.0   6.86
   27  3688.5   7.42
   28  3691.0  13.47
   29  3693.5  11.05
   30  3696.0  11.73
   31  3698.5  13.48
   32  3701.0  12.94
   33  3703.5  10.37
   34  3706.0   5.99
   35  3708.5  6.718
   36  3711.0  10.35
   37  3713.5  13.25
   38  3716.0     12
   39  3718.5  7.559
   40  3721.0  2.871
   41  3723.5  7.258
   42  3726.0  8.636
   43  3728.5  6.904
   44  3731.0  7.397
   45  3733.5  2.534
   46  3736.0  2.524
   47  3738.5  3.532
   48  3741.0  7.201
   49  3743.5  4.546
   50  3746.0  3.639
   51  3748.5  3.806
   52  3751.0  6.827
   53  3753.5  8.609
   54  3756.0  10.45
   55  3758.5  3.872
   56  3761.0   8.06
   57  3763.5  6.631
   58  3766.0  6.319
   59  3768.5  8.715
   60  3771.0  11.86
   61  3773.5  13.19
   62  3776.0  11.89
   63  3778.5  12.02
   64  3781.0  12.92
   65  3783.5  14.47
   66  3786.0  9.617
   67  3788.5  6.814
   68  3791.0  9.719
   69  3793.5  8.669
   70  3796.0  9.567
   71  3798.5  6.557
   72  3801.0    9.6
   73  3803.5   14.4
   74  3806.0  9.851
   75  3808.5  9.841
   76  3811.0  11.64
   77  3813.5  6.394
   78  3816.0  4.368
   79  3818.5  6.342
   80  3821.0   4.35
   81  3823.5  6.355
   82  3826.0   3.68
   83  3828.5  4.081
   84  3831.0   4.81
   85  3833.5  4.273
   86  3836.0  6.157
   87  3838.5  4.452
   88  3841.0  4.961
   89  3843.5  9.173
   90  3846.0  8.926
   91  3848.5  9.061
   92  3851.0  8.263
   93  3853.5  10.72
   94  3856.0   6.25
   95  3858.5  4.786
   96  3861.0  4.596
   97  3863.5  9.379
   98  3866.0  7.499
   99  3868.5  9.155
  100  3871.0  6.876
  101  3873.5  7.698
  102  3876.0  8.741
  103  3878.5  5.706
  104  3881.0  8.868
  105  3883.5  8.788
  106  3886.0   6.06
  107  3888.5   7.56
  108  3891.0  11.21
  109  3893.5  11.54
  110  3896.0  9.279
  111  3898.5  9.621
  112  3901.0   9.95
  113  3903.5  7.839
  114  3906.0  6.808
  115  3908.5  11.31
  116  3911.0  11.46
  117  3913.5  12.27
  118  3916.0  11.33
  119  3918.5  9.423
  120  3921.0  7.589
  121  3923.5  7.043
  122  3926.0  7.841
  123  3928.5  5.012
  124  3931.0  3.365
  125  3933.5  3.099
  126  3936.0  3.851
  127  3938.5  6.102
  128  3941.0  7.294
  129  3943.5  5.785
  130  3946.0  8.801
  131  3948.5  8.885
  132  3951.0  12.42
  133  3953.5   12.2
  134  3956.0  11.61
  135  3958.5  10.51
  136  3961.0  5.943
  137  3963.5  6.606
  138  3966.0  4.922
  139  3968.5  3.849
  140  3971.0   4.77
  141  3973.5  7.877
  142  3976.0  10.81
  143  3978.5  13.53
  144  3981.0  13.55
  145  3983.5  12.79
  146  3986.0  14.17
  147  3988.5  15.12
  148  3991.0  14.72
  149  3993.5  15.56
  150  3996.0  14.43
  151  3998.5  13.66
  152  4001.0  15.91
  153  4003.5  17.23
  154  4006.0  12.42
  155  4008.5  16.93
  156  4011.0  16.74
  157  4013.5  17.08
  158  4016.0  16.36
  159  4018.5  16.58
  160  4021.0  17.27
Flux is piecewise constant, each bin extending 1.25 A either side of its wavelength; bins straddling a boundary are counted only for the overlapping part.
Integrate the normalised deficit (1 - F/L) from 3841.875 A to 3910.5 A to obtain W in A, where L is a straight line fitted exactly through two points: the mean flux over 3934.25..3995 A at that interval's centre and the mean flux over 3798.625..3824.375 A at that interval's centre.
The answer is 3.7 A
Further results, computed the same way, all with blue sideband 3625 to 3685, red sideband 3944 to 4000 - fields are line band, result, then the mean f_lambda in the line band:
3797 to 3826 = 6.0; 7.97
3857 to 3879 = 6.6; 7.2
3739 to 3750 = 5.6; 4.76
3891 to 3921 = 1.2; 10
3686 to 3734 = 2.6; 9.09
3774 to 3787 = -3.1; 12.3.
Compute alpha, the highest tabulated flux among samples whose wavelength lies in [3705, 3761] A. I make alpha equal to 13.25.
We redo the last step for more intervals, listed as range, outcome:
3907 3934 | 12.27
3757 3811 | 14.47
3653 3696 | 13.75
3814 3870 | 10.72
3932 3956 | 12.42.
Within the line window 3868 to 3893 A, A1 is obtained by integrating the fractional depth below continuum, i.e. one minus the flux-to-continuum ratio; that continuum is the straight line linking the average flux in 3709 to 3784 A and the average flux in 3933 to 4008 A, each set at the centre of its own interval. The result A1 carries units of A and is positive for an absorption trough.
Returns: 3.4 A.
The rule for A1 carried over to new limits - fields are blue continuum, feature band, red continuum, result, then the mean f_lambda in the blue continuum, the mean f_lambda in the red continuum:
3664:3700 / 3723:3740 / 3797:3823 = 7.5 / 10.7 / 8.29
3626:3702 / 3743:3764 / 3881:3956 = 6.7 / 9.72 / 8.47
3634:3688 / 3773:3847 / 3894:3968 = 4.4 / 9.43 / 8.2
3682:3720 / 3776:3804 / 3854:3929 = -3.2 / 10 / 8.44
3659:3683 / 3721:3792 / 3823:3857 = 7.1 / 11.2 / 6.52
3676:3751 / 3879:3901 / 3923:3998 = -0.6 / 7.94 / 9.15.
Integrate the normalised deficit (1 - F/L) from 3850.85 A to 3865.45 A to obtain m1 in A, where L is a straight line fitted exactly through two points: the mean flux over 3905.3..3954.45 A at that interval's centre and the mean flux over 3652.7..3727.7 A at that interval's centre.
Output 2.40 A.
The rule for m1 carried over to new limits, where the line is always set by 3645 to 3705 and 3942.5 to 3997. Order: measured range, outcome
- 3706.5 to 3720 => 0.86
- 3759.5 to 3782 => 0.50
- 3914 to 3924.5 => 1.26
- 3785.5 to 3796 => 1.60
